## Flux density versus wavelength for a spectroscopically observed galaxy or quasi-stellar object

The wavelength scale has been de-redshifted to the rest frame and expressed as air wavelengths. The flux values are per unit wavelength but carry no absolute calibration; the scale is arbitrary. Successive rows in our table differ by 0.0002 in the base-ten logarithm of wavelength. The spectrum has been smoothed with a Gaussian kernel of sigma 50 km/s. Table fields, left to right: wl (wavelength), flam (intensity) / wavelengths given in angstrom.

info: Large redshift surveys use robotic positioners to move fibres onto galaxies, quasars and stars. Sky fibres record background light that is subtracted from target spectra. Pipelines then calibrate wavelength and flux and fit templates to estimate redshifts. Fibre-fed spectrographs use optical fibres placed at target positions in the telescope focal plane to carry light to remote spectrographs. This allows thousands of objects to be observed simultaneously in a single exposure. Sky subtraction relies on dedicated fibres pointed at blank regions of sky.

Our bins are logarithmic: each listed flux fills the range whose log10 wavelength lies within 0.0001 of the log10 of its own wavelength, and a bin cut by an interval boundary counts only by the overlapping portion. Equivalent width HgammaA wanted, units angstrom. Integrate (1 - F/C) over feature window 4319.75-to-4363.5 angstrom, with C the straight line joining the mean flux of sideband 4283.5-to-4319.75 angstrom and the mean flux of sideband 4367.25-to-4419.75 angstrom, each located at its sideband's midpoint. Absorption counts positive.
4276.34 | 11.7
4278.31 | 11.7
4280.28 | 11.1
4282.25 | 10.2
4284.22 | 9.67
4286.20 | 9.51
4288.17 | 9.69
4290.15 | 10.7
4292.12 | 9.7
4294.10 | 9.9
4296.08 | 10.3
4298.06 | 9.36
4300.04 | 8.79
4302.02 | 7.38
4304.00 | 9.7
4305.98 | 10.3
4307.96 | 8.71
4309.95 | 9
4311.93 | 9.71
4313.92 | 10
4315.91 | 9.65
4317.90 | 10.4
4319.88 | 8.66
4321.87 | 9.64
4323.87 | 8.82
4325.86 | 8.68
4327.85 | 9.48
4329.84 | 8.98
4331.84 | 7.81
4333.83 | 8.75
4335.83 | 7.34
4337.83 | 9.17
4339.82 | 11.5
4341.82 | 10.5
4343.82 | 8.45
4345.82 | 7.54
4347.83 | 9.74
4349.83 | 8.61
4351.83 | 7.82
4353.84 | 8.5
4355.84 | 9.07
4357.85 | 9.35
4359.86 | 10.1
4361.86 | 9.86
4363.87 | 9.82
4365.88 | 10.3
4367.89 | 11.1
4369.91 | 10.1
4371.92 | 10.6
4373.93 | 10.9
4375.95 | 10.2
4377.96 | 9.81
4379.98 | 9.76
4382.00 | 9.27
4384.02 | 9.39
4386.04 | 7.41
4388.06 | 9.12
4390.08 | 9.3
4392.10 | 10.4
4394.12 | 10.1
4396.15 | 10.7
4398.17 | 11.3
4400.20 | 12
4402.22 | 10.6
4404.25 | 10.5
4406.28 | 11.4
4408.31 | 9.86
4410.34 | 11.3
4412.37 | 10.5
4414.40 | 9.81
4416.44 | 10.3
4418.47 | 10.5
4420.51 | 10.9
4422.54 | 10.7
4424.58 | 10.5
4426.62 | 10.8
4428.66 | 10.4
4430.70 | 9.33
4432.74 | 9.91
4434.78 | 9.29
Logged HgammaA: 3.6 angstrom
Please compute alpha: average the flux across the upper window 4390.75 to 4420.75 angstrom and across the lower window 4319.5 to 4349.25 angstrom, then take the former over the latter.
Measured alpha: 1.2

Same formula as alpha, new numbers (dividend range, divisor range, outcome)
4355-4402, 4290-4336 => 1.08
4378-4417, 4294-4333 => 1.10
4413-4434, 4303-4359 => 1.13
